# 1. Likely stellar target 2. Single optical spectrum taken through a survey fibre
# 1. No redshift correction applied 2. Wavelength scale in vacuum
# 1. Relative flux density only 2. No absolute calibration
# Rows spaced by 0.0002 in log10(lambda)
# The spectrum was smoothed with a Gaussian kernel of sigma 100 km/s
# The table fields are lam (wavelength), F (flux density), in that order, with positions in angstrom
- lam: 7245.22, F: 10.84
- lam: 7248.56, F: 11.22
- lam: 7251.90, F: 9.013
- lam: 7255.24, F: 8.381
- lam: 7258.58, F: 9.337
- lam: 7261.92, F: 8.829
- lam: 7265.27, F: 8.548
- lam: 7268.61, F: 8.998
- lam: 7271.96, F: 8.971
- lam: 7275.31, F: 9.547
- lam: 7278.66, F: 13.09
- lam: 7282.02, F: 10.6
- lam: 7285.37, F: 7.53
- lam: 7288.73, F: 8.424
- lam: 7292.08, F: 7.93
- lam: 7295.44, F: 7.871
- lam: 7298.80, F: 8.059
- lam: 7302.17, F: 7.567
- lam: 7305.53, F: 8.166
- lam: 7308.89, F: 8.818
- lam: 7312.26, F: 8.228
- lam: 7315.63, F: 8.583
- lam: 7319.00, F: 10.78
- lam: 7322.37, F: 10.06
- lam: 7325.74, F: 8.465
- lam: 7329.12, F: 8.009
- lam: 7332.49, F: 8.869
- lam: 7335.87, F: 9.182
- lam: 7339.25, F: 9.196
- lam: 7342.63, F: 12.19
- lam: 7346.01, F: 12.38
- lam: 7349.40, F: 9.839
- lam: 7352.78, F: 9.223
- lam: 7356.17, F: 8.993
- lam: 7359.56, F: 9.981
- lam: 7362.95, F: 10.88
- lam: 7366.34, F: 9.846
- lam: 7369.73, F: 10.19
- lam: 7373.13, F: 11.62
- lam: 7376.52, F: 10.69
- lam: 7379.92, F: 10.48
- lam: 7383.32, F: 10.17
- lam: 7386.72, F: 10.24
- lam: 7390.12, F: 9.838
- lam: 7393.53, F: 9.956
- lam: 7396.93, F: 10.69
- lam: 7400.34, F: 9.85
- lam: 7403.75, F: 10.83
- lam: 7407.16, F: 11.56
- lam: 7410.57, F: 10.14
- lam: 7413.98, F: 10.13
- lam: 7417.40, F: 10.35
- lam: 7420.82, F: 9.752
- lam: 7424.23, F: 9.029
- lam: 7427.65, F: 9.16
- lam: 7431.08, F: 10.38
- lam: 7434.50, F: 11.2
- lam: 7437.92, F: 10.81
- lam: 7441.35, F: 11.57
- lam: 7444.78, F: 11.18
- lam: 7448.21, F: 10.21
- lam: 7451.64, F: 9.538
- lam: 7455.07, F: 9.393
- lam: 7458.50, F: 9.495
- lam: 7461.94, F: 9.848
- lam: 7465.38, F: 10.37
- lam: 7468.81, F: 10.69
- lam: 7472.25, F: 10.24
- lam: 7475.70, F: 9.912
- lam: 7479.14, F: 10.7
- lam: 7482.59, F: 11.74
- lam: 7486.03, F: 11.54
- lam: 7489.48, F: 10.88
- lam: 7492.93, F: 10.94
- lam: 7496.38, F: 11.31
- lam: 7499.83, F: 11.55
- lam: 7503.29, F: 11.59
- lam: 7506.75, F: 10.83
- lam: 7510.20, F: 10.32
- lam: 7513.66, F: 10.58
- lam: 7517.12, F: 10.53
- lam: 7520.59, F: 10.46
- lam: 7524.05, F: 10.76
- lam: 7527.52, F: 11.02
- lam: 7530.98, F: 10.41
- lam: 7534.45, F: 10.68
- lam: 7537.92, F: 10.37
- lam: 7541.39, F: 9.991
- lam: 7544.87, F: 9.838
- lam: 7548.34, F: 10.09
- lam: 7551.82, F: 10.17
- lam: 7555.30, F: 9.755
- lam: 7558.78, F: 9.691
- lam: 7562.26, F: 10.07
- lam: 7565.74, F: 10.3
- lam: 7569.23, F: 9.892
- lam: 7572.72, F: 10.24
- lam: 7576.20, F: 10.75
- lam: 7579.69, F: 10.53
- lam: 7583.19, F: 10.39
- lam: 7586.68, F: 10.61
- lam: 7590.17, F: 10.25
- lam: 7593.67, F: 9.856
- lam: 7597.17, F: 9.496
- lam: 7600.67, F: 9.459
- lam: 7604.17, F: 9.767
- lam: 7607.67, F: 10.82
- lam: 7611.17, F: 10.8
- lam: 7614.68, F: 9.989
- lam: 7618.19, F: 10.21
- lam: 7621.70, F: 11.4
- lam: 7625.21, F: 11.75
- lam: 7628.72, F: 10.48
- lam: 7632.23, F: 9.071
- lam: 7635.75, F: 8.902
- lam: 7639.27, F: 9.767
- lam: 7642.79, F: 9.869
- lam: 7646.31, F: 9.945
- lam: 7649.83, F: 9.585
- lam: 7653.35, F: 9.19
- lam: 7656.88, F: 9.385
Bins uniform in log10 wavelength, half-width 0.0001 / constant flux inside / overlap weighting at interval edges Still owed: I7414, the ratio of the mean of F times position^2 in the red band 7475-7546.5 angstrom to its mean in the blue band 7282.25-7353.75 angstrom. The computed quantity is 1.25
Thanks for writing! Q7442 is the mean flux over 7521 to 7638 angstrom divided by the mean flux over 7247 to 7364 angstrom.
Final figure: 1.10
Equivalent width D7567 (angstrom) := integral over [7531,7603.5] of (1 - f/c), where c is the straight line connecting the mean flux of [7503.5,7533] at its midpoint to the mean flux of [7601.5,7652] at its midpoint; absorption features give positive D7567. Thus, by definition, 2.15 angstrom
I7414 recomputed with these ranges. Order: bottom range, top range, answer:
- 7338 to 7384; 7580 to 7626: 1.06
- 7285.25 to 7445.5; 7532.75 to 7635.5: 1.11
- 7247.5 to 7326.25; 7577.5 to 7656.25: 1.22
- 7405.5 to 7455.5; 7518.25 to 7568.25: 1.02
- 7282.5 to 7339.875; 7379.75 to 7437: 1.22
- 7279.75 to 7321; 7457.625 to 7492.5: 1.29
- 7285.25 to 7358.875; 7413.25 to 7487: 1.18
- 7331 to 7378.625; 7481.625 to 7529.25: 1.12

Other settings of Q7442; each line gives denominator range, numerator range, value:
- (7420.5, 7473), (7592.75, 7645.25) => 0.99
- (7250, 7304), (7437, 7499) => 1.19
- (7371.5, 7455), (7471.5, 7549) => 1.03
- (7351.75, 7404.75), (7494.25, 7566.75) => 1.03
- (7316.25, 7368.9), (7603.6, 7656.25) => 1.03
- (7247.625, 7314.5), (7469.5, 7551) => 1.20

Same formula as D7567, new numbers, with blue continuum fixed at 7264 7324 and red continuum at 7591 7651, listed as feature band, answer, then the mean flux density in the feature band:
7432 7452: -2.82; 10.8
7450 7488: -2.97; 10.3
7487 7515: -3.89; 11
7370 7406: -4.42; 10.4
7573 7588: -0.90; 10.5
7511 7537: -2.30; 10.6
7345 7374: -3.26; 10.2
